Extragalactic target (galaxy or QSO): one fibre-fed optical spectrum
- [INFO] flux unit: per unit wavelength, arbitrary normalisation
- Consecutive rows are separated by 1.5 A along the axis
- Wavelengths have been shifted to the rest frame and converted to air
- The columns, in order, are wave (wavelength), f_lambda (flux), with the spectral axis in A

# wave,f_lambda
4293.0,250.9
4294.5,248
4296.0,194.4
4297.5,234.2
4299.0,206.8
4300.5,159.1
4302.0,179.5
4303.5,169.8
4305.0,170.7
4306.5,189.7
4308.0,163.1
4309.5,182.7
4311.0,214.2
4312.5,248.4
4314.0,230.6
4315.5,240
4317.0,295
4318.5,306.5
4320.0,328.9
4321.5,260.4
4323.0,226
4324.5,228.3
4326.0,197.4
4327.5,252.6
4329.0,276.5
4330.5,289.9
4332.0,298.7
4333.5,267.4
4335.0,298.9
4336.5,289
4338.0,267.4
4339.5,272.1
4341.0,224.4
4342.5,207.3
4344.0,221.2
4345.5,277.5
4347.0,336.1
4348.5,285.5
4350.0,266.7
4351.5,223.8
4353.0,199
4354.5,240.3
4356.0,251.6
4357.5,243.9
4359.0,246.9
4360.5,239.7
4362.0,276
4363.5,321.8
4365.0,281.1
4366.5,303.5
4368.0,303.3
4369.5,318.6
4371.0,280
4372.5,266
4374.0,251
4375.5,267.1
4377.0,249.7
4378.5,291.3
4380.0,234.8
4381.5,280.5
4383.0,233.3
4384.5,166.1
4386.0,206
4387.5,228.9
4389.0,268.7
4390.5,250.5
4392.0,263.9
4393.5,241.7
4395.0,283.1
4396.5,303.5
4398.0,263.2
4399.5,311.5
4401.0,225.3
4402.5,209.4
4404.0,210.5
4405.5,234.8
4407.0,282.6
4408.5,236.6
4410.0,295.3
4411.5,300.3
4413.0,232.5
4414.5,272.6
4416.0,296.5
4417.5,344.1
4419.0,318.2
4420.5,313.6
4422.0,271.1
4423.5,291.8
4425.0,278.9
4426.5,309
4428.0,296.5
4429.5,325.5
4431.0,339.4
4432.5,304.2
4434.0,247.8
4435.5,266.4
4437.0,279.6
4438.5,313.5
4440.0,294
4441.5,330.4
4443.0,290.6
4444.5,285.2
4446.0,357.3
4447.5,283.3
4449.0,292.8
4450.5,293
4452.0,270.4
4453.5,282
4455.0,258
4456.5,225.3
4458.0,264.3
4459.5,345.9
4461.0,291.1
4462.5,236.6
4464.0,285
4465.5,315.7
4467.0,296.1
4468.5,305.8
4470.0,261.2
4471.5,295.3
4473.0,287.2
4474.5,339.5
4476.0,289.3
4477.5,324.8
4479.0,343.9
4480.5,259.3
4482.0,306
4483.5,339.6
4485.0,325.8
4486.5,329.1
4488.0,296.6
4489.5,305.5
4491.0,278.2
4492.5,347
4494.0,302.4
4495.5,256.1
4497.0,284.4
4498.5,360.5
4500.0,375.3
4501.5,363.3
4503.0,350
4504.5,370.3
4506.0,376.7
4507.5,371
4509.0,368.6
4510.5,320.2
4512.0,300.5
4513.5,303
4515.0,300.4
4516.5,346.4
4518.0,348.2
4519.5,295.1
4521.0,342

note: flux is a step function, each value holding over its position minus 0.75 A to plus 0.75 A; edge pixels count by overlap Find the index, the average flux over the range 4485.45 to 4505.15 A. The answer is 324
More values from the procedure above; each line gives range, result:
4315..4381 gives 266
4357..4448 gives 276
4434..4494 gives 297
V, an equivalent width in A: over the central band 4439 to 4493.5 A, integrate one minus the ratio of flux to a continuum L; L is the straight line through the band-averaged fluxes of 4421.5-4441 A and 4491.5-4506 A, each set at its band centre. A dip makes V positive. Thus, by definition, 3.0 A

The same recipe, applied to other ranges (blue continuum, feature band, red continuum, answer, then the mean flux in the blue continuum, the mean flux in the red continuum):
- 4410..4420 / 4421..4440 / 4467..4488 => 0.2 A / 295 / 307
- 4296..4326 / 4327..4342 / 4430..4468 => -2.6 A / 221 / 290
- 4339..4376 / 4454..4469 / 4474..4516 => 1.4 A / 264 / 325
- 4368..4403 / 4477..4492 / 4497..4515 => 0.9 A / 258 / 346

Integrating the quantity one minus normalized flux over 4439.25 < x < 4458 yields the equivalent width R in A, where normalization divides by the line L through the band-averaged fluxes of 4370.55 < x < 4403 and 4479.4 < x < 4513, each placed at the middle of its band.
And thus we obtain 0.4 A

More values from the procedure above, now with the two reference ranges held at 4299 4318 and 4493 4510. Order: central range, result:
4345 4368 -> -2.68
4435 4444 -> 0.08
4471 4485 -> 0.68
